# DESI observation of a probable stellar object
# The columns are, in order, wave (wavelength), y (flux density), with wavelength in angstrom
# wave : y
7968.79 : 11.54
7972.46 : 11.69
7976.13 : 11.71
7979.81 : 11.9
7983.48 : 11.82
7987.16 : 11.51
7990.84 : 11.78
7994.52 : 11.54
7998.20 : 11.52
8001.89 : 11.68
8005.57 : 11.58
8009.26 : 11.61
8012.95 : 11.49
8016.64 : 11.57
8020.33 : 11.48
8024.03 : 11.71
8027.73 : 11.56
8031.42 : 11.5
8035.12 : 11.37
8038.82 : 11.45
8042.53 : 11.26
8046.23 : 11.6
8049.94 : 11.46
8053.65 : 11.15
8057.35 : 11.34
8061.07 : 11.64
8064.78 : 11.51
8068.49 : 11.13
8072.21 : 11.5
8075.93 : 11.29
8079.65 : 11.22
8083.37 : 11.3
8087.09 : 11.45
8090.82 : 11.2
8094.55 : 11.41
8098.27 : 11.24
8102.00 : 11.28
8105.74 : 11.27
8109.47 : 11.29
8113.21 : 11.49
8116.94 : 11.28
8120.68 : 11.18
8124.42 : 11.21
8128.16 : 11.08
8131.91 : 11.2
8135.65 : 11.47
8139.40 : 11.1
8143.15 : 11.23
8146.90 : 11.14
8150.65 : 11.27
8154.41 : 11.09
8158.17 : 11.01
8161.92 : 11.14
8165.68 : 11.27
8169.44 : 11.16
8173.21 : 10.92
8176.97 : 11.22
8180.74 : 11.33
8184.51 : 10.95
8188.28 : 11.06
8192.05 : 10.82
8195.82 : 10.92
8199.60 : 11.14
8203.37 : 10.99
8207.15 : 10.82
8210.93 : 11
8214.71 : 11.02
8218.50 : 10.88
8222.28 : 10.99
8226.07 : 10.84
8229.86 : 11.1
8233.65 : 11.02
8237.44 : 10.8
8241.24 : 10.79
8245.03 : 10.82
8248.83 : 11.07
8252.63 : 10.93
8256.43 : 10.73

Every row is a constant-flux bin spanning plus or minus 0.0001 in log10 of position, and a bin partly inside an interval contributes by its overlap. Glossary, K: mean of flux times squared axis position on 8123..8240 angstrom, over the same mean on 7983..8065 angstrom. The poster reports 1.00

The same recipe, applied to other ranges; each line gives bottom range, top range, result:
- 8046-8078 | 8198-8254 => 1.00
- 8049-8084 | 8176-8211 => 1.00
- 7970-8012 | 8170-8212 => 0.99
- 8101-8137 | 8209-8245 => 1.00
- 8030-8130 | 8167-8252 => 1.00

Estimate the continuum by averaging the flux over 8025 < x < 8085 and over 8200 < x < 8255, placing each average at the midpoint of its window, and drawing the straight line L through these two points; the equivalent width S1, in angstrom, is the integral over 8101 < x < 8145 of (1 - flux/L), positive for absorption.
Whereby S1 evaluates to -0.2 angstrom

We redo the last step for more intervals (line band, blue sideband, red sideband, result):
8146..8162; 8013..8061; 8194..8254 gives 0.0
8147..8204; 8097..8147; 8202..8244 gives 0.0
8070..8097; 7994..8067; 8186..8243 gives 0.0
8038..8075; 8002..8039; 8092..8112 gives 0.1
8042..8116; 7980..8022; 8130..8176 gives 0.2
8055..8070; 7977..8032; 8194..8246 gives 0.0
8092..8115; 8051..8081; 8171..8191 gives -0.1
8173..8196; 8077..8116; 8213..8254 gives 0.0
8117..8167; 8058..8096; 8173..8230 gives -0.1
